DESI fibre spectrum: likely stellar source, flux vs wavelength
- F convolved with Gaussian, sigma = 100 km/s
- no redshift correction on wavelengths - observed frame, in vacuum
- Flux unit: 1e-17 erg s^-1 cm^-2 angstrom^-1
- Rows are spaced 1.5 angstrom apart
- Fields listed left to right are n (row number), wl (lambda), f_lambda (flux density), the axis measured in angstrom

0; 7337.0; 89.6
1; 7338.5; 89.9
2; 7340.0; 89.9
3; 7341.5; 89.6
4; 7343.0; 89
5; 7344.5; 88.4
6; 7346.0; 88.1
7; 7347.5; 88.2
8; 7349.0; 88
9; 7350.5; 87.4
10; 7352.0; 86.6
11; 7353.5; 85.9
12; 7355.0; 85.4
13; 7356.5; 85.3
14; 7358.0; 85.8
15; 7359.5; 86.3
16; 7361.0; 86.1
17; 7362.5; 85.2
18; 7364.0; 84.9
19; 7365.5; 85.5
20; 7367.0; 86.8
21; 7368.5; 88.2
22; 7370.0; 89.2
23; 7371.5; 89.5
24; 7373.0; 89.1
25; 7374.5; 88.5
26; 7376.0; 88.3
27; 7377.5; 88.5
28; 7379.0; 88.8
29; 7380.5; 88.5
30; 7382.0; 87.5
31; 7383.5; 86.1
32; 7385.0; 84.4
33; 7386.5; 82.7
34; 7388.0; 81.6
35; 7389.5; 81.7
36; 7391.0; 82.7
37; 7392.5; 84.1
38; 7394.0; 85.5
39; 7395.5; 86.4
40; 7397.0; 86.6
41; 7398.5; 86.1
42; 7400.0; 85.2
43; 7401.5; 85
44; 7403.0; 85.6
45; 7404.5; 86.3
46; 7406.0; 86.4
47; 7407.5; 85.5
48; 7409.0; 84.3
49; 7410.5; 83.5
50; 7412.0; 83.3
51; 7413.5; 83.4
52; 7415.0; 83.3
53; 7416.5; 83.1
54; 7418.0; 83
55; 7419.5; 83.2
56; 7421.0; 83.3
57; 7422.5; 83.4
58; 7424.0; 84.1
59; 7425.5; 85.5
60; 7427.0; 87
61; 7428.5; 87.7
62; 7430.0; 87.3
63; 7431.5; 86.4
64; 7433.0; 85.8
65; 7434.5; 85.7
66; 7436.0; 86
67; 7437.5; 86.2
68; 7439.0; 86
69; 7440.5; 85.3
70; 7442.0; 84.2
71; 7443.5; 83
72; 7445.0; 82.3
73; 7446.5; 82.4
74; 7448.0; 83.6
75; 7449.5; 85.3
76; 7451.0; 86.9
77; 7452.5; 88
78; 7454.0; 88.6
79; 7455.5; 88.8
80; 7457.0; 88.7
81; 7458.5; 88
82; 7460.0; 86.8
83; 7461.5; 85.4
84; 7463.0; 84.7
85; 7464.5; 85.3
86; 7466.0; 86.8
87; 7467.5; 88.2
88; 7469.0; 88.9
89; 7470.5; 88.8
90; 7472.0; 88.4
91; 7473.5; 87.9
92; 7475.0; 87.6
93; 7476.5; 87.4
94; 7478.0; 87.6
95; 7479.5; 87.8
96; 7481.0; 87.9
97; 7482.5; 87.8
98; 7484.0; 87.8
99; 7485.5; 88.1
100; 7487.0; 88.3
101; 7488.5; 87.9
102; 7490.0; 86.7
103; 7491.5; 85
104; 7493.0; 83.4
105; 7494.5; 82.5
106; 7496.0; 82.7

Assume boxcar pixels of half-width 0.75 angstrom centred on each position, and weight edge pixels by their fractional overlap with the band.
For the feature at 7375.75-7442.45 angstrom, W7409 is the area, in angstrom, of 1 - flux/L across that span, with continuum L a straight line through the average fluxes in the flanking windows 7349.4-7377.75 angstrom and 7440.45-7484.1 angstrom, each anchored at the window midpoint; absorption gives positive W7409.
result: 1.3 angstrom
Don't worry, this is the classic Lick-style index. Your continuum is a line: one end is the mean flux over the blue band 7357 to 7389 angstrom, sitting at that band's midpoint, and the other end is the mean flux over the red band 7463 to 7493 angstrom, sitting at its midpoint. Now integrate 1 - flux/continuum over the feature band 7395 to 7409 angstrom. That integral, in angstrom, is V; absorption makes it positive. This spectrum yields 0.2 angstrom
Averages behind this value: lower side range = 86.7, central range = 85.8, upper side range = 87.4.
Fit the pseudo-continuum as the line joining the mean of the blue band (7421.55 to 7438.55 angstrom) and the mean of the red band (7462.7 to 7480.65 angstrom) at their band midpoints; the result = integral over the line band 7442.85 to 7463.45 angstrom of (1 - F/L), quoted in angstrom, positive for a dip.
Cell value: 0.2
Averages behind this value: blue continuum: 85.9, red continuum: 87.5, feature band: 85.9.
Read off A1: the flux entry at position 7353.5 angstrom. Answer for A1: 85.9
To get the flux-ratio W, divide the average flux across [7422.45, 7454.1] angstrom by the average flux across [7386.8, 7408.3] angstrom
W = 1.0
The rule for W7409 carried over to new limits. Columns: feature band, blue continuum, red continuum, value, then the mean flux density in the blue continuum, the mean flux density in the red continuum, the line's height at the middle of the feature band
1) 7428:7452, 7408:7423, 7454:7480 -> 0.0 angstrom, 83.4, 87.5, 85.4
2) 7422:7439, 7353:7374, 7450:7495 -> 0.2 angstrom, 86.7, 87.2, 87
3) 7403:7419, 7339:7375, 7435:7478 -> 0.5 angstrom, 87.4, 86.4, 86.9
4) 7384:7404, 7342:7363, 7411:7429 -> 0.2 angstrom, 86.9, 84.1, 85.2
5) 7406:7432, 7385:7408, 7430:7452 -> 0.1 angstrom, 84.7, 85.1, 84.9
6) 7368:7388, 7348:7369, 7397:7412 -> -0.4 angstrom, 86.2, 85.3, 85.8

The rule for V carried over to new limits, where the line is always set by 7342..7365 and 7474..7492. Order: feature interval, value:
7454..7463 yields 0.0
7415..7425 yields 0.4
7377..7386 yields 0.0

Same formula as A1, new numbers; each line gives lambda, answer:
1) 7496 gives 82.7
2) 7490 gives 86.7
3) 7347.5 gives 88.2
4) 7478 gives 87.6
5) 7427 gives 87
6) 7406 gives 86.4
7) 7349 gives 88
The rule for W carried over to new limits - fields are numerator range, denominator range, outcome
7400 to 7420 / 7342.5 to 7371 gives 0.97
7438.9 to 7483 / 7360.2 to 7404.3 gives 1.01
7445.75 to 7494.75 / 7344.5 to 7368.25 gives 1.01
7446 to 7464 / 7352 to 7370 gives 1.00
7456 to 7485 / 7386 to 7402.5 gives 1.04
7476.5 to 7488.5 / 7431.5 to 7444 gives 1.03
